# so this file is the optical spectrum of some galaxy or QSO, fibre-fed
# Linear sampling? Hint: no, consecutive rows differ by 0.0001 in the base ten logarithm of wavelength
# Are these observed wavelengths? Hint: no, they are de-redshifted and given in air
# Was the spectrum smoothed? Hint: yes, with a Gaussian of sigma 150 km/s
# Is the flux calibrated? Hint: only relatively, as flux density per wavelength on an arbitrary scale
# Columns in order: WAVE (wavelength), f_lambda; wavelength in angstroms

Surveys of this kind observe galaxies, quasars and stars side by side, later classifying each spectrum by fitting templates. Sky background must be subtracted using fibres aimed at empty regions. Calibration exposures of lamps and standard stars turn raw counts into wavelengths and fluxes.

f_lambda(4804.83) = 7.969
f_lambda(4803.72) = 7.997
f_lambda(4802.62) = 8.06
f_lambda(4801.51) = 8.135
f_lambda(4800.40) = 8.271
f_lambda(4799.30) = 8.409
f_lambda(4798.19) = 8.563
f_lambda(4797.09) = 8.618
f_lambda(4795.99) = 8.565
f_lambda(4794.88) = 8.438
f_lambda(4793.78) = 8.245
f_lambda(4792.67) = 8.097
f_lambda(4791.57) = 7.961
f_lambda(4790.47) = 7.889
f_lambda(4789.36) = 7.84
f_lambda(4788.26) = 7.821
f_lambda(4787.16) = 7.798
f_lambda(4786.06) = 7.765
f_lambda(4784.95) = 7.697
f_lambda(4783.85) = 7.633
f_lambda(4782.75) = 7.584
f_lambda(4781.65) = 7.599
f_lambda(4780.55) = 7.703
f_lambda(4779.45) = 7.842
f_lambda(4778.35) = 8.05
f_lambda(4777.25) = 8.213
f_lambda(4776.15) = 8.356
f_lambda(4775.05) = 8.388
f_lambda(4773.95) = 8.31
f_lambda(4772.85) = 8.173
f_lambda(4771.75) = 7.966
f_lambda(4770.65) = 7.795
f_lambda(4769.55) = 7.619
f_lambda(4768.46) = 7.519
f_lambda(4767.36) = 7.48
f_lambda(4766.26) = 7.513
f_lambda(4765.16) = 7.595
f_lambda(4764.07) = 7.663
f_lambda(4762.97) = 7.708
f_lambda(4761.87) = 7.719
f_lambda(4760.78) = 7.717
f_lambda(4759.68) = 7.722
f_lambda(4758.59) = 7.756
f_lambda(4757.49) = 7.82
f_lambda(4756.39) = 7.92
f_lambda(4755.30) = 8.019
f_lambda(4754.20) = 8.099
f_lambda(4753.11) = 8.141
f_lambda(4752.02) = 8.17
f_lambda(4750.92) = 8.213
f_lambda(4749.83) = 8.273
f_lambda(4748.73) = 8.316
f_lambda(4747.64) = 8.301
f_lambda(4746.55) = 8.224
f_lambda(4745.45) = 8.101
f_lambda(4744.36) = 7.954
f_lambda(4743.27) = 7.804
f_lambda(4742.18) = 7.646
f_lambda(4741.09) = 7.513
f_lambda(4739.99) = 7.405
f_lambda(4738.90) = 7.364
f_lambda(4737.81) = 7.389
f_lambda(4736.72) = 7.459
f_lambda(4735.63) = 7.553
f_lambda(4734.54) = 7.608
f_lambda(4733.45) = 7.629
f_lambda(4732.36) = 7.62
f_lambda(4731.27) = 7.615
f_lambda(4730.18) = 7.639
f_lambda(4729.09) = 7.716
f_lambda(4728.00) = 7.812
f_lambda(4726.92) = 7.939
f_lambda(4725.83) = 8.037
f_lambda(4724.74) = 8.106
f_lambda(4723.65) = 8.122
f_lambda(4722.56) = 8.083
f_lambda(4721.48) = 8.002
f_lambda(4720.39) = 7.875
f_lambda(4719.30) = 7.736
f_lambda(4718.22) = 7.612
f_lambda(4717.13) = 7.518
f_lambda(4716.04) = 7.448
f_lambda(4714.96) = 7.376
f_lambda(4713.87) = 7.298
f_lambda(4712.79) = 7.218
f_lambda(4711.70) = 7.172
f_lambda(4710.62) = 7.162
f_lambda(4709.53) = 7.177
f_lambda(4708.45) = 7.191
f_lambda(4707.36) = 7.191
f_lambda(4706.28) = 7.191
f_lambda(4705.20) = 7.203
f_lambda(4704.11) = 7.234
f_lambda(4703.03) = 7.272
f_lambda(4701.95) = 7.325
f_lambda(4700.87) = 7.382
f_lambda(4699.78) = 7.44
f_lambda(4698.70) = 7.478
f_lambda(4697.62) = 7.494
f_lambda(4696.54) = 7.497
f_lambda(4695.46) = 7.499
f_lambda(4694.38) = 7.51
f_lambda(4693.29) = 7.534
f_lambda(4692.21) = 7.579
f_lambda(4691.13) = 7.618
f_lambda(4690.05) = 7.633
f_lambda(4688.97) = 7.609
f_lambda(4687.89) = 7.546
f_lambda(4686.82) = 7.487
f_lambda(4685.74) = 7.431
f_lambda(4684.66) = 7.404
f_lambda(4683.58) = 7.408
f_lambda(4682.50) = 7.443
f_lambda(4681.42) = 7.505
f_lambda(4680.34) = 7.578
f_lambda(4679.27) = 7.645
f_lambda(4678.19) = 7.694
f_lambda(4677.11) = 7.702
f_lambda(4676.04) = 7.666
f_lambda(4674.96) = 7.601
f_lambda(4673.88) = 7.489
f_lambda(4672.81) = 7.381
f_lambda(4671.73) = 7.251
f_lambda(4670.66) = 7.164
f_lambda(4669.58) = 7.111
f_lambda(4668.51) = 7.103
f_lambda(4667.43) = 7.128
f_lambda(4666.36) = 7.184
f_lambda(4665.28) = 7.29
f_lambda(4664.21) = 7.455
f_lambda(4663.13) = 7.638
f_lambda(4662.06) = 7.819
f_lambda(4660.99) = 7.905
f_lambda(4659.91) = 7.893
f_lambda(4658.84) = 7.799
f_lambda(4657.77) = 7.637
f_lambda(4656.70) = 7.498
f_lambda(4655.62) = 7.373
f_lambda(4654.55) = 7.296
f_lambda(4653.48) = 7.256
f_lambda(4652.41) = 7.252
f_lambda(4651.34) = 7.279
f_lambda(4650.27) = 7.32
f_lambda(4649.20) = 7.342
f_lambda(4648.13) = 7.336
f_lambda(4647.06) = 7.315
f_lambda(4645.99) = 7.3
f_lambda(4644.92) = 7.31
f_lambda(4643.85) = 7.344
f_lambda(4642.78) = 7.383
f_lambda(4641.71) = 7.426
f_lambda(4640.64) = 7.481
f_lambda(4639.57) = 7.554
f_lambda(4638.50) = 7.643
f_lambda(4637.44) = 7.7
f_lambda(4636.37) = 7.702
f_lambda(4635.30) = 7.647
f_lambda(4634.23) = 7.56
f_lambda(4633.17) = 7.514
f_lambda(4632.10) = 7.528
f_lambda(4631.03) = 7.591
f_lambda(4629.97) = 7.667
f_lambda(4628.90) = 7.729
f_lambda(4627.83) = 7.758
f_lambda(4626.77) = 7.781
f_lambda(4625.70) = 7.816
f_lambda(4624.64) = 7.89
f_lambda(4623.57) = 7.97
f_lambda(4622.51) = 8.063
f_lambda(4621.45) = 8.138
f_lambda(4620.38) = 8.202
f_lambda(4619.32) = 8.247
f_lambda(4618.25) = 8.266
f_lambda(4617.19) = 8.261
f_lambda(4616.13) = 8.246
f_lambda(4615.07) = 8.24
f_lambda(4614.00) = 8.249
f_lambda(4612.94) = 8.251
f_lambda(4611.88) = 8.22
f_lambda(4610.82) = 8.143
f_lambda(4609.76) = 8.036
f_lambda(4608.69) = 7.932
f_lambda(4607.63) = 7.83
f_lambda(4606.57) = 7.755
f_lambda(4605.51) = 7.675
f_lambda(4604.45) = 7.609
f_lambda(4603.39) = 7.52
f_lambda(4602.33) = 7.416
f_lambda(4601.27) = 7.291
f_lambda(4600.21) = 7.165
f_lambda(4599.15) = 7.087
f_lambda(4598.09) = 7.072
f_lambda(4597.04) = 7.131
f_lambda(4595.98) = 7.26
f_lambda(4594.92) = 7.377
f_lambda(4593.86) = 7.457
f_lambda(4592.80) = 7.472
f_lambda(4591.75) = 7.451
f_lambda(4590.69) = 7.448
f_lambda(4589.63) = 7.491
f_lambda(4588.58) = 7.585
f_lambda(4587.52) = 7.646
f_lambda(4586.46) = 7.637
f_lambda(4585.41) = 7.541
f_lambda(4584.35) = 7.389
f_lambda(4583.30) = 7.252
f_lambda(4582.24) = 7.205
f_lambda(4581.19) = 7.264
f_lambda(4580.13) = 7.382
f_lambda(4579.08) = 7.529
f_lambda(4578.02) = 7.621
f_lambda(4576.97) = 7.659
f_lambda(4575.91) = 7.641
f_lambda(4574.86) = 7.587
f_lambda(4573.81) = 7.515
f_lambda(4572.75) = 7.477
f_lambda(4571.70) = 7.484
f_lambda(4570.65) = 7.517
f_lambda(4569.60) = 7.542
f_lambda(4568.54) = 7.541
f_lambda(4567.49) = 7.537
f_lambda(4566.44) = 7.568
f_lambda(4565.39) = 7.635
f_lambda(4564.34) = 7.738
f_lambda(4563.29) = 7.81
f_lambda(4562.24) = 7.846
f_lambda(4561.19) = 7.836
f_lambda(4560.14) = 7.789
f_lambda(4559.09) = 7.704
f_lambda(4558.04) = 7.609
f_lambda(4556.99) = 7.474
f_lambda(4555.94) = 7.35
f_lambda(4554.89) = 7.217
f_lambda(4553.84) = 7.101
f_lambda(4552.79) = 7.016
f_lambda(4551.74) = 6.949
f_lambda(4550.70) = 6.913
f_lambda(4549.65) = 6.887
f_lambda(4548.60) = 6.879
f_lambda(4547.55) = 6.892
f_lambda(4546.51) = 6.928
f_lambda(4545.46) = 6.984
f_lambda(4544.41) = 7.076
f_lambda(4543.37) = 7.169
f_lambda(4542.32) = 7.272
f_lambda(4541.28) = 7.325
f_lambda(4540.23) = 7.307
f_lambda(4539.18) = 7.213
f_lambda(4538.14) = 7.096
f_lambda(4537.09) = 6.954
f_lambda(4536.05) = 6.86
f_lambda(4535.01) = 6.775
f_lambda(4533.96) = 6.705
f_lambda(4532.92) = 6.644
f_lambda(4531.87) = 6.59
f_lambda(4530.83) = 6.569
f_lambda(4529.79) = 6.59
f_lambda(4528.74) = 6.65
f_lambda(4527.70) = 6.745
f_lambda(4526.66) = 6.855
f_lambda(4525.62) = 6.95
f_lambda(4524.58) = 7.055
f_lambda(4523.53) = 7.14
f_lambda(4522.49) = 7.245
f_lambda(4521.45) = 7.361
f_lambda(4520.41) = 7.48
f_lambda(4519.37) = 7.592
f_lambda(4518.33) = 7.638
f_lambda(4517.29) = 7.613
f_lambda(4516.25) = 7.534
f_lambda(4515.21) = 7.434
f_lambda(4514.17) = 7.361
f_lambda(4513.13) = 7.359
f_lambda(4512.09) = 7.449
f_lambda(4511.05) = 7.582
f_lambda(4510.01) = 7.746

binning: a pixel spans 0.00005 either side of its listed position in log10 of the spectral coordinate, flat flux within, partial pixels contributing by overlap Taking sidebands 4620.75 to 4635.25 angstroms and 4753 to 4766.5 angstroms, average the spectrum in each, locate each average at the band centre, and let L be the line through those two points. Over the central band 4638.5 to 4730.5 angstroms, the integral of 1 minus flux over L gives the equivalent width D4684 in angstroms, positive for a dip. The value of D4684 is 3.5 angstroms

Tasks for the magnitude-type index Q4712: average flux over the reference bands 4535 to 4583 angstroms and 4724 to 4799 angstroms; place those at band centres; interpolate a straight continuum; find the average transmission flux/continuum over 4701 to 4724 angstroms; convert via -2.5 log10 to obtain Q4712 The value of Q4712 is 0.05 mag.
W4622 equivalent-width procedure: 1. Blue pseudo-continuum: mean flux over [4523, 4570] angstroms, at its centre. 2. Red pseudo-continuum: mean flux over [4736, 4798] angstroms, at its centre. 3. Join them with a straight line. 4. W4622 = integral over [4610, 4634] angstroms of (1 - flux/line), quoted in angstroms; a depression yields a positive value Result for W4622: -1.8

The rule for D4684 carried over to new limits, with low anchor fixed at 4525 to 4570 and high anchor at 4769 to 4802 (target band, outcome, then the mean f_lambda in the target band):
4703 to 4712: 0.65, 7.2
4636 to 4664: 0.20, 7.49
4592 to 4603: 0.10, 7.28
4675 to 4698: 0.39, 7.55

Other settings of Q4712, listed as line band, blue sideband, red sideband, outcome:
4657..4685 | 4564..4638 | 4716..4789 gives 0.03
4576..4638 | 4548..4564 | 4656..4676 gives -0.04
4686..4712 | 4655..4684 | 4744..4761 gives 0.04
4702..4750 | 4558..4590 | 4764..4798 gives 0.03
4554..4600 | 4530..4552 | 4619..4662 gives -0.05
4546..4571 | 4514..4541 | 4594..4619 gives -0.01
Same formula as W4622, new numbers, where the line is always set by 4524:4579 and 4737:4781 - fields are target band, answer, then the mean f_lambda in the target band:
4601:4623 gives -1.69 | 7.99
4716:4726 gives -0.13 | 7.86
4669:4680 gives 0.21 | 7.48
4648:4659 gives 0.24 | 7.39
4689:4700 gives 0.21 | 7.53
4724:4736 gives 0.05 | 7.76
